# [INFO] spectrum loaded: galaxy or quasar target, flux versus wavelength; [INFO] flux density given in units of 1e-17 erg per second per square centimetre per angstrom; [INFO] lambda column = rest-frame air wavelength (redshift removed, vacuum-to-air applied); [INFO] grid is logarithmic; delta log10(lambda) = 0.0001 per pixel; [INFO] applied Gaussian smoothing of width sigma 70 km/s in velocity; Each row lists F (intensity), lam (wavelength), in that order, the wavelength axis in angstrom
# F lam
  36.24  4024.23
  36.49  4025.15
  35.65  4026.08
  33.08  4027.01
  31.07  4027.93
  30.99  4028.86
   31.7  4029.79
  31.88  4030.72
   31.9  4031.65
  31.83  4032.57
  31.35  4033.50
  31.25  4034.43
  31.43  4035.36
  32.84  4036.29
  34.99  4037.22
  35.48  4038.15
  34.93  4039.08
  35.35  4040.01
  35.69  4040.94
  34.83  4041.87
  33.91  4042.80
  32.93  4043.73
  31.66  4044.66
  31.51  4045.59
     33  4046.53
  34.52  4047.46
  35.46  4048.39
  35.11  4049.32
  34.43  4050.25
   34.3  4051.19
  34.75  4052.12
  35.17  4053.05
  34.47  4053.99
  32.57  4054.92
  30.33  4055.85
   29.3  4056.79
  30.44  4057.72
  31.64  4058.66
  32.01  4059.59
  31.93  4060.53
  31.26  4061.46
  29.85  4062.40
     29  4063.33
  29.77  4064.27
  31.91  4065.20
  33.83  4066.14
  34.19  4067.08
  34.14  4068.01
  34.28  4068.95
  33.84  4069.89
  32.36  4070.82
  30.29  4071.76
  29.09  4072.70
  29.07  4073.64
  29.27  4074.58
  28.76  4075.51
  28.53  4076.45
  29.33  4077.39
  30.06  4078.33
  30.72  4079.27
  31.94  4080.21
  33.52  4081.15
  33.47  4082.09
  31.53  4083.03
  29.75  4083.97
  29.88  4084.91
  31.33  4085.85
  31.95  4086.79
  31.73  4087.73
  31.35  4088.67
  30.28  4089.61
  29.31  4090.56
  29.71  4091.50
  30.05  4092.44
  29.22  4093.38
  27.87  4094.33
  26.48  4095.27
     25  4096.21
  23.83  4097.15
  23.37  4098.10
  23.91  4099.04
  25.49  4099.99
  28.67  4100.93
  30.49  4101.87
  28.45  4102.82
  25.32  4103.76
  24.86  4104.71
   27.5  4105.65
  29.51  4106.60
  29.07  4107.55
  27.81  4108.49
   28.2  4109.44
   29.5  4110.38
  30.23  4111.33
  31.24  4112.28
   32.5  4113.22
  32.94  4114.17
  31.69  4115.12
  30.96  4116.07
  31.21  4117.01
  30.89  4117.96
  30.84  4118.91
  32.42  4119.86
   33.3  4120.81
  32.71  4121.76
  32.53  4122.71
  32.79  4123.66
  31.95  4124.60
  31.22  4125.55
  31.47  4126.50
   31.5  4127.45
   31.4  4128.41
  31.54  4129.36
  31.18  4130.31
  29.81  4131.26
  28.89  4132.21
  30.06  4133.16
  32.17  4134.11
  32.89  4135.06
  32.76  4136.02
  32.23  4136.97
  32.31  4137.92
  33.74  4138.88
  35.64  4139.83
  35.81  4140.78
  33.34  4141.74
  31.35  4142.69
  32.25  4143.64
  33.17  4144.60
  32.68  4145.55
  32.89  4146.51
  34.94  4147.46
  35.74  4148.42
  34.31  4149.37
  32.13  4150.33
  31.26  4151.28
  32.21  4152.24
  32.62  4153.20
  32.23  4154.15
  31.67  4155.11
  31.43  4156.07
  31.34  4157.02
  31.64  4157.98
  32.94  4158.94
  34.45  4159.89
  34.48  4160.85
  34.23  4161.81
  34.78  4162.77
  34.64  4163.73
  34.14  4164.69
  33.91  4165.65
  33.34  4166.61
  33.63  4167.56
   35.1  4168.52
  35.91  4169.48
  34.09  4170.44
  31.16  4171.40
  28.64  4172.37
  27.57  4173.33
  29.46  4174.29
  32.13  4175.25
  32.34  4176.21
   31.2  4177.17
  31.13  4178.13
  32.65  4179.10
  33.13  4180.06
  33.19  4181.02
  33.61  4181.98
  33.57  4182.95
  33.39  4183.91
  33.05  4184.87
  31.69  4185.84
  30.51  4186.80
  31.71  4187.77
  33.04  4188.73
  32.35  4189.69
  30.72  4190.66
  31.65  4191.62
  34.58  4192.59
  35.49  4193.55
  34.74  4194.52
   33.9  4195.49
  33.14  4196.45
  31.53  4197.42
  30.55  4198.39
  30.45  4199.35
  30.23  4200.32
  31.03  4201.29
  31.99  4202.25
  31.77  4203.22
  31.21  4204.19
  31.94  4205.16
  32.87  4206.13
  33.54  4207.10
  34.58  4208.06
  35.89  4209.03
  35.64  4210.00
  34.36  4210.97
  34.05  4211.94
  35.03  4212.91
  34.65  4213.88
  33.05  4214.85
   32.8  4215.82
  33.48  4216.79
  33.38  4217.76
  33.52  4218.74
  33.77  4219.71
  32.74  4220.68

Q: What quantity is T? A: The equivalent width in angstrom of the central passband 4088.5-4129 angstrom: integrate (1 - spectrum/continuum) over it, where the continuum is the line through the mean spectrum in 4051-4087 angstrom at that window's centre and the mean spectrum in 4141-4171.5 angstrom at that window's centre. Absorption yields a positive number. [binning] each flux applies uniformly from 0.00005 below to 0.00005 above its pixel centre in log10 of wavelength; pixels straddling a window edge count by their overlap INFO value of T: 3.5 angstrom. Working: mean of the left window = 31.5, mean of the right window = 33.3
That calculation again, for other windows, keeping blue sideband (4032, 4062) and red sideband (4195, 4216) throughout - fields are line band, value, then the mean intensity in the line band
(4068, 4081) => 0.9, 30.8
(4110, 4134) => 1.2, 31.4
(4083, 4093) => 0.8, 30.6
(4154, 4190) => 0.4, 32.6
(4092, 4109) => 3.1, 27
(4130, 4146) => 0.3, 32.4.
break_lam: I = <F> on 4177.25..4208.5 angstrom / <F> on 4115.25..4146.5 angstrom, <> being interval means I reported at 1.01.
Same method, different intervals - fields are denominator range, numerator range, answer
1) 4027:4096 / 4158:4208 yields 1.02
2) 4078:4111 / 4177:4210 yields 1.13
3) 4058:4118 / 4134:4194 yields 1.10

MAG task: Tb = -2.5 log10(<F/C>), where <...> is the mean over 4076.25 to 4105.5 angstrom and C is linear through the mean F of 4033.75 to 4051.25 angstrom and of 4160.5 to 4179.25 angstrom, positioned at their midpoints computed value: 0.156 mag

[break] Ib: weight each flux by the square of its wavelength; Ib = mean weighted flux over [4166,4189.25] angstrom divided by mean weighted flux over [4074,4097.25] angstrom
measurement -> 1.1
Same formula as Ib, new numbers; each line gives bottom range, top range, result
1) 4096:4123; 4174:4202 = 1.15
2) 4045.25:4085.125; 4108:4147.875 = 1.03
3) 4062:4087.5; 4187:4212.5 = 1.12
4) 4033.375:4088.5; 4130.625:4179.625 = 1.06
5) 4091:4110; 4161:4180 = 1.24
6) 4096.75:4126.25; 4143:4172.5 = 1.15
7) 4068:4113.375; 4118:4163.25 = 1.13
